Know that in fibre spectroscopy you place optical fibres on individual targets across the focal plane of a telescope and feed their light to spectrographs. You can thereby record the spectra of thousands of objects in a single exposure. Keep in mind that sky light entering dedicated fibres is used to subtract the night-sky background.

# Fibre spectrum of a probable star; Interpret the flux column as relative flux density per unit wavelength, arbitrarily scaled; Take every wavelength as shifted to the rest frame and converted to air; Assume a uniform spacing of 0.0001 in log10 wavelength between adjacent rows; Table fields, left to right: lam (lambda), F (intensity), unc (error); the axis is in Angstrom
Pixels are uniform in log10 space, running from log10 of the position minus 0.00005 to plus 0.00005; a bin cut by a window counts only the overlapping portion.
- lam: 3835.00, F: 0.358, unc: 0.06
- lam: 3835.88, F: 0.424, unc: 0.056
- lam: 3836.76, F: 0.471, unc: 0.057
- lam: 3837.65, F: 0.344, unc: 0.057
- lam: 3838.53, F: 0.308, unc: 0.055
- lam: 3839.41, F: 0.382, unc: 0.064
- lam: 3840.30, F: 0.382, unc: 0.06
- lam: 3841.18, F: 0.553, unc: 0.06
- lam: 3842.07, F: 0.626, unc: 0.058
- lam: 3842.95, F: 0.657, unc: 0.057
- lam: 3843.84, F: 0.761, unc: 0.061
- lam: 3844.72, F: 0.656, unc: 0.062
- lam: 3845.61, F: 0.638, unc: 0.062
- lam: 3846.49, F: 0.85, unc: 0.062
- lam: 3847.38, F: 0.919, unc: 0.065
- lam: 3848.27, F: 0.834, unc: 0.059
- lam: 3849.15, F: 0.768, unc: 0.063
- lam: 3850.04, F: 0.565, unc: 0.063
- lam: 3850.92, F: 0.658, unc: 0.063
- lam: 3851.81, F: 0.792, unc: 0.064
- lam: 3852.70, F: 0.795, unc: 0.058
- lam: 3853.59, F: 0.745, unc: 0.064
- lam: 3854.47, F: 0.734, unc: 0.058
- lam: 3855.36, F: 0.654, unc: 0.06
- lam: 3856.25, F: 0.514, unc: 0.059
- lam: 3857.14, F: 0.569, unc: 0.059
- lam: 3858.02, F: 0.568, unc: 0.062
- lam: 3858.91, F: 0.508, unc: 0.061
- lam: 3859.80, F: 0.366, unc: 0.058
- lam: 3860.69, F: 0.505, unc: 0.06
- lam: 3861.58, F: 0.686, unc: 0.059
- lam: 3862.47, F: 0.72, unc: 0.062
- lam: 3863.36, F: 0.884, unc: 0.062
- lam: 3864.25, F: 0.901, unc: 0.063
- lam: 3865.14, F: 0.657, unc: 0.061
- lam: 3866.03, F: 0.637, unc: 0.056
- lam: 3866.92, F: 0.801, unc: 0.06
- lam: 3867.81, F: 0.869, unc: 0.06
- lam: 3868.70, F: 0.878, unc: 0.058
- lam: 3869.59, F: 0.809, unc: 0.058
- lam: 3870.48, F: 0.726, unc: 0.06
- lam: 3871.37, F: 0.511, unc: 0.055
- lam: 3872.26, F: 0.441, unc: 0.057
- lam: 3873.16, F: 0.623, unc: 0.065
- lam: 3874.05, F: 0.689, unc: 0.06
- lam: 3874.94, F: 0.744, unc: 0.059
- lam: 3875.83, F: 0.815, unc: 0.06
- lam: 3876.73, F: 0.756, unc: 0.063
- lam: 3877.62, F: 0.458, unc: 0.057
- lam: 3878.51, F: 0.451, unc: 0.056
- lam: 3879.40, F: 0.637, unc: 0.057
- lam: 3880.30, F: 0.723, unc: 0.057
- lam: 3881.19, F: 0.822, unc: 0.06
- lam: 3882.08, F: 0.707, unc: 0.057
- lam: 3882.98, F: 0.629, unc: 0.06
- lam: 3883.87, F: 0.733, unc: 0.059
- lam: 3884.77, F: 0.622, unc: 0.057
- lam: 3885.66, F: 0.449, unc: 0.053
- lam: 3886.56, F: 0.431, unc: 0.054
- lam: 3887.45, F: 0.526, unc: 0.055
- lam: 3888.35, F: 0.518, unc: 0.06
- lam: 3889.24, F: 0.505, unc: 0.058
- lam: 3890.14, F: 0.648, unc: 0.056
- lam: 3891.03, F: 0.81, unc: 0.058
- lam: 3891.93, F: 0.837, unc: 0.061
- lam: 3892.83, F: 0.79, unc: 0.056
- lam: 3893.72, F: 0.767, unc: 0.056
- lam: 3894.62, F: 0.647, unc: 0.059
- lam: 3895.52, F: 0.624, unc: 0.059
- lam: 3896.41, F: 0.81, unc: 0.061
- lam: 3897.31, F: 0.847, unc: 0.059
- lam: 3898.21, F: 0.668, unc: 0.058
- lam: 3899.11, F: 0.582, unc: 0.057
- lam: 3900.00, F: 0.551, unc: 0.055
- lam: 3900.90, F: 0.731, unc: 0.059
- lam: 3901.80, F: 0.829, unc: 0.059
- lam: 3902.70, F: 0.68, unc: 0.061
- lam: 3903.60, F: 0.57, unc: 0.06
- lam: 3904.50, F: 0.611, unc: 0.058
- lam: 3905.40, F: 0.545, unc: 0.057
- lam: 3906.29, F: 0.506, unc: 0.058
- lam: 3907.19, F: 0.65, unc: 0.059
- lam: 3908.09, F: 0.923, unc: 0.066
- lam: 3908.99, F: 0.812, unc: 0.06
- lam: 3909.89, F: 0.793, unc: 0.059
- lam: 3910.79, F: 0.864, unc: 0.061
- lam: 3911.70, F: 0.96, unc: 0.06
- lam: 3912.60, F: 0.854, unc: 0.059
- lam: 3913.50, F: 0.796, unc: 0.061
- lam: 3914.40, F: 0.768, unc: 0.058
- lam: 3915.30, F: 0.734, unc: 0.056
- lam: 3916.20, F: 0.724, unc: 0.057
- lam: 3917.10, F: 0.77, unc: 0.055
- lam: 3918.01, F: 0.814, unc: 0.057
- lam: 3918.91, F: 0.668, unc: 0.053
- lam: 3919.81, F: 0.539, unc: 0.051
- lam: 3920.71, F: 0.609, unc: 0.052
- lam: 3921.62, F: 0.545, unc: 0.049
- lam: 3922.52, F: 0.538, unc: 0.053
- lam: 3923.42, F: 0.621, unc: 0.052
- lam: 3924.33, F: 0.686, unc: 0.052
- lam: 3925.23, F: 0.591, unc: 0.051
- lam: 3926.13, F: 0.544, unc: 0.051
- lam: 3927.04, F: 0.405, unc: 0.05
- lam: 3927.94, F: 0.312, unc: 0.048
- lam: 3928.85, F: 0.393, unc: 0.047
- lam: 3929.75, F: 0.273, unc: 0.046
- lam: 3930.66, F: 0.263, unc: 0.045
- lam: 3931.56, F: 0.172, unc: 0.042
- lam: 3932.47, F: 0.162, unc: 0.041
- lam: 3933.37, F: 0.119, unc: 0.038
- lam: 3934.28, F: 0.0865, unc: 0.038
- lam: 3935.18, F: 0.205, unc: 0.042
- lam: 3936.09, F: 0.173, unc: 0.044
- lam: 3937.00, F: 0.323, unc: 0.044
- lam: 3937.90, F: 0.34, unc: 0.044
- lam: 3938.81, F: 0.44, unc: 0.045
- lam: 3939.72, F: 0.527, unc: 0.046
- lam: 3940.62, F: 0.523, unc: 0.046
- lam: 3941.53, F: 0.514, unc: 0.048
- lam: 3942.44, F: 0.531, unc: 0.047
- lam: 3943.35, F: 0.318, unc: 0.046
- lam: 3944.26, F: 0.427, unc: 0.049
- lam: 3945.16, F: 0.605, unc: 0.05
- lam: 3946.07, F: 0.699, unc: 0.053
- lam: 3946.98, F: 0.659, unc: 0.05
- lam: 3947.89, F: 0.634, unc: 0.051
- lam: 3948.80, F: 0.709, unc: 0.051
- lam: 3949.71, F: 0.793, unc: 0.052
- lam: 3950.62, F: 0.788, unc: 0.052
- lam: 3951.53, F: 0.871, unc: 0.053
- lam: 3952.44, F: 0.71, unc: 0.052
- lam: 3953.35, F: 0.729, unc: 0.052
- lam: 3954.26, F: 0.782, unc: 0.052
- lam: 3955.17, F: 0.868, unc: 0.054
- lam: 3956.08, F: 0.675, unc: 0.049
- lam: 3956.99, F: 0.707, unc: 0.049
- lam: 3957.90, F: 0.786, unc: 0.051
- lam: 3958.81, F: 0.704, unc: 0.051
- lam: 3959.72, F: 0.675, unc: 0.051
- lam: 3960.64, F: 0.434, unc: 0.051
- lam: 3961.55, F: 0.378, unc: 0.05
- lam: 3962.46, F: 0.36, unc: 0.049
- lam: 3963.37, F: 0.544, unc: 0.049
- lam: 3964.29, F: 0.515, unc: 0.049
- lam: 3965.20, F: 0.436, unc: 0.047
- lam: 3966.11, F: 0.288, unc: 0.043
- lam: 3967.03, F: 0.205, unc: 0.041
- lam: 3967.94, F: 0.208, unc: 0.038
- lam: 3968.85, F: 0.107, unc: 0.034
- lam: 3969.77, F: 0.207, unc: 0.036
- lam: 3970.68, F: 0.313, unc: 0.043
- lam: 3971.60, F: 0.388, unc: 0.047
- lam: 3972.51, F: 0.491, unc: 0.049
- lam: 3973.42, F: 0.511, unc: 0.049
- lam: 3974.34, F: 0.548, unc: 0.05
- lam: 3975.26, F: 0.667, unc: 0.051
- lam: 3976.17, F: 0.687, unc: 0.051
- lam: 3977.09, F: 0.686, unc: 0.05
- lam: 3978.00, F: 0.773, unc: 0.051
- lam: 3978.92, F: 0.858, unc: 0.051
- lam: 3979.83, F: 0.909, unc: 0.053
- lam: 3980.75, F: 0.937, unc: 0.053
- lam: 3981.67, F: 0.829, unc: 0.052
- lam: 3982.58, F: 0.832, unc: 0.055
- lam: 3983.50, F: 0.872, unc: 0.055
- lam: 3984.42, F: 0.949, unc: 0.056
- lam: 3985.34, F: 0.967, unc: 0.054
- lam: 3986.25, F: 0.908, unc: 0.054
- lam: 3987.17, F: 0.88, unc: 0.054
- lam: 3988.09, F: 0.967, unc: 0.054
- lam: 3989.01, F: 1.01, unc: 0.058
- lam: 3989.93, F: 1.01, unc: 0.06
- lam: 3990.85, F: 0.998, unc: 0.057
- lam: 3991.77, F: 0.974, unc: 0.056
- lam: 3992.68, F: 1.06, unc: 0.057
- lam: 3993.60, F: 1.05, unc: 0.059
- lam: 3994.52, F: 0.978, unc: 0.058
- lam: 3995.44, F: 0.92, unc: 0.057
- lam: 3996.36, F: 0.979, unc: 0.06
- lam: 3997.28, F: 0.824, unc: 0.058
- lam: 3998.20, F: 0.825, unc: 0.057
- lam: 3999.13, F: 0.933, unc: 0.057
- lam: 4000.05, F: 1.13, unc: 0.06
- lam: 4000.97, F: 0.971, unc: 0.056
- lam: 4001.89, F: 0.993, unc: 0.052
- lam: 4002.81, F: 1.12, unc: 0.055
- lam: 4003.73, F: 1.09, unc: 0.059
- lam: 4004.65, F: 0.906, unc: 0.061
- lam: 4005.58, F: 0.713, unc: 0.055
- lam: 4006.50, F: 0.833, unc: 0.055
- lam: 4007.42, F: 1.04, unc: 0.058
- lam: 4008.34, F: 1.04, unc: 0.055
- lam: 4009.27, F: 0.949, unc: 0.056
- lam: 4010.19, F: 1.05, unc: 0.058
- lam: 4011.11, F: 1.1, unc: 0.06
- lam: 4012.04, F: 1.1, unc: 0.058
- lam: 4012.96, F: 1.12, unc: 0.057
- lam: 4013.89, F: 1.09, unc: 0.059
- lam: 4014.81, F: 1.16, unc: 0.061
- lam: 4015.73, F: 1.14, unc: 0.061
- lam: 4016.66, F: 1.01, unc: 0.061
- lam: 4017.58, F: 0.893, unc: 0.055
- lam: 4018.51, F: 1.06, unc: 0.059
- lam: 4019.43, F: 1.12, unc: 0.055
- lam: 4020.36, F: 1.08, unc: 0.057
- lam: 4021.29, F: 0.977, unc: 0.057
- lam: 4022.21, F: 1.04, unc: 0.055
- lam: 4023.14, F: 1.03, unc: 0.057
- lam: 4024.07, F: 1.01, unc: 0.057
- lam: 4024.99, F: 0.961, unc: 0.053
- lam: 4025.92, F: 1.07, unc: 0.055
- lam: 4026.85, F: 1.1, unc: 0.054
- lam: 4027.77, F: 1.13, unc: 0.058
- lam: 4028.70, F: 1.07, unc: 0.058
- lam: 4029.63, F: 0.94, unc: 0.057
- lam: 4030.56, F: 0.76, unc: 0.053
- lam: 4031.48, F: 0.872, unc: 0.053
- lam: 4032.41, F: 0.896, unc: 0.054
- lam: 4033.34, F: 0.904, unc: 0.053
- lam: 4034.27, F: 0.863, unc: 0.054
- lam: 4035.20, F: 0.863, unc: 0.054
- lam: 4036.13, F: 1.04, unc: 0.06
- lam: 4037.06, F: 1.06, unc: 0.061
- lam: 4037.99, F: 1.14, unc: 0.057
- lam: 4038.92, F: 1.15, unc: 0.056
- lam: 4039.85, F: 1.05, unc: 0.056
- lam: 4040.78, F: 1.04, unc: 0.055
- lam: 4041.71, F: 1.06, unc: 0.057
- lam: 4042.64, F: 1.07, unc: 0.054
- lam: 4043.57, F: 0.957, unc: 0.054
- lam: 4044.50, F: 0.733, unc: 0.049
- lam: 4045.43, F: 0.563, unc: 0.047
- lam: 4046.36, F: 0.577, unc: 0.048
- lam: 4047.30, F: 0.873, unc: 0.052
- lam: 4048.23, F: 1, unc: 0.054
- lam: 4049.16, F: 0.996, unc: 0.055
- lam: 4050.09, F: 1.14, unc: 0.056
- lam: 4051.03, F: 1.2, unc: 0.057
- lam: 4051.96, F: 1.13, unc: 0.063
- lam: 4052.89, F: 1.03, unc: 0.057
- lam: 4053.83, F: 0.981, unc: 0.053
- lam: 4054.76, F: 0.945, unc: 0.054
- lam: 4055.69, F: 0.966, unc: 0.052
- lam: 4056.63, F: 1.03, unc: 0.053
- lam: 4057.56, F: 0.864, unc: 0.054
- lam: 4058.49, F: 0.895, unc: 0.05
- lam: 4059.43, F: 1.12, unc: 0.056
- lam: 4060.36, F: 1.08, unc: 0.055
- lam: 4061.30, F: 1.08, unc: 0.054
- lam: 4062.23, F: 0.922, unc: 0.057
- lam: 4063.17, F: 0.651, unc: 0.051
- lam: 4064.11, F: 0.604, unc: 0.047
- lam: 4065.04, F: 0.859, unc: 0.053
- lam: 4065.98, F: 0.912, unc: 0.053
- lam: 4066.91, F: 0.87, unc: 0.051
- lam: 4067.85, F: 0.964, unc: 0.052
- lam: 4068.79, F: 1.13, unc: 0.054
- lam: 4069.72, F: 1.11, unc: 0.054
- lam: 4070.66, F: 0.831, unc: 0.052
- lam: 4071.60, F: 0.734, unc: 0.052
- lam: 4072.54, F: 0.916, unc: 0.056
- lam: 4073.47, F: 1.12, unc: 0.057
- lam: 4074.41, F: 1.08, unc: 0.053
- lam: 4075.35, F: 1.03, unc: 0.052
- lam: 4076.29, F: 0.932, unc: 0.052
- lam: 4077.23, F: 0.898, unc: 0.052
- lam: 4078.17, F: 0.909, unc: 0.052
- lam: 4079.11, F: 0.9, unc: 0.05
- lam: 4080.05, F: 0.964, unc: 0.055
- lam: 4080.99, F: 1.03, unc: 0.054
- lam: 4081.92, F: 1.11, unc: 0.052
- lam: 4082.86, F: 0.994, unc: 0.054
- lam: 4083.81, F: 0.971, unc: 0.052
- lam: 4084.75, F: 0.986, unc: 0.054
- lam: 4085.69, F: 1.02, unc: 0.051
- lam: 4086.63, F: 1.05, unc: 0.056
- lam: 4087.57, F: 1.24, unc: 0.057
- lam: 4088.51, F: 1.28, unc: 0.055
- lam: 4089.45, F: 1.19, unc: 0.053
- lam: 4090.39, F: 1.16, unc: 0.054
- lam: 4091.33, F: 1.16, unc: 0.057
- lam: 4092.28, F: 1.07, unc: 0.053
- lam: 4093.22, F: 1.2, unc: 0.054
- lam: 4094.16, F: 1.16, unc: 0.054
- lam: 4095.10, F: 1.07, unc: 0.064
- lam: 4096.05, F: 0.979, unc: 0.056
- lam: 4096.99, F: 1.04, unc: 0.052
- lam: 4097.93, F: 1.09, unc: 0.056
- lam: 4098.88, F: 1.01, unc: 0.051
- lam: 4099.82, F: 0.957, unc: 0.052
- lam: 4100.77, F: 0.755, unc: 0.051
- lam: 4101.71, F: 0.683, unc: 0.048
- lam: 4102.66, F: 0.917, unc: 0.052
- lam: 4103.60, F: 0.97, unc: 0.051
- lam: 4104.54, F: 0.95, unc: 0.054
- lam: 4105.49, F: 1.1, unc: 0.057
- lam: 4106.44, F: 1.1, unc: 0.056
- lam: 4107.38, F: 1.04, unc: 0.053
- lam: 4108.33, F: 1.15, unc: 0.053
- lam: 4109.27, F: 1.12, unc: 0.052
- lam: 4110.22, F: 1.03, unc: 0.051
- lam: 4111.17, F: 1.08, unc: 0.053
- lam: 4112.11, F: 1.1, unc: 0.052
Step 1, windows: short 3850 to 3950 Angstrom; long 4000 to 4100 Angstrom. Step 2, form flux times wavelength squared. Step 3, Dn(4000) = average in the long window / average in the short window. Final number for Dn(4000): 1.8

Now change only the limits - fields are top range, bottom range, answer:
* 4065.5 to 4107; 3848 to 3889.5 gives 1.72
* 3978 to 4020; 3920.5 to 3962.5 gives 1.95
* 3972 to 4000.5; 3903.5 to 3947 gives 1.67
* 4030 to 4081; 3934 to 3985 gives 1.75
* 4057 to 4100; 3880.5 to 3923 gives 1.59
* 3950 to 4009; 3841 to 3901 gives 1.19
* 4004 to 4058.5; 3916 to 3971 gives 2.07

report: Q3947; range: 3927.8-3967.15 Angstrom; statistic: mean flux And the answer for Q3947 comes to 0.496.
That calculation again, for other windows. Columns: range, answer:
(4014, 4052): 0.993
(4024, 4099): 0.992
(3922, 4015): 0.681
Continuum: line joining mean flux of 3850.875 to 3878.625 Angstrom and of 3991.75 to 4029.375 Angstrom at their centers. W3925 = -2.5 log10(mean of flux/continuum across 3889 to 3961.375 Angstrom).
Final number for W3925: 0.31 mag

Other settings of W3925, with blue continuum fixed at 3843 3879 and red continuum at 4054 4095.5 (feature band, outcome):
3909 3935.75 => 0.37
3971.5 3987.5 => 0.12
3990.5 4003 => -0.11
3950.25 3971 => 0.48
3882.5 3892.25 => 0.19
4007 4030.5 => -0.14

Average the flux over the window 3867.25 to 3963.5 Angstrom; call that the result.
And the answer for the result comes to 0.613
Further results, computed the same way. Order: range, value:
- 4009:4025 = 1.05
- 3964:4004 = 0.769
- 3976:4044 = 0.98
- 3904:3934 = 0.59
